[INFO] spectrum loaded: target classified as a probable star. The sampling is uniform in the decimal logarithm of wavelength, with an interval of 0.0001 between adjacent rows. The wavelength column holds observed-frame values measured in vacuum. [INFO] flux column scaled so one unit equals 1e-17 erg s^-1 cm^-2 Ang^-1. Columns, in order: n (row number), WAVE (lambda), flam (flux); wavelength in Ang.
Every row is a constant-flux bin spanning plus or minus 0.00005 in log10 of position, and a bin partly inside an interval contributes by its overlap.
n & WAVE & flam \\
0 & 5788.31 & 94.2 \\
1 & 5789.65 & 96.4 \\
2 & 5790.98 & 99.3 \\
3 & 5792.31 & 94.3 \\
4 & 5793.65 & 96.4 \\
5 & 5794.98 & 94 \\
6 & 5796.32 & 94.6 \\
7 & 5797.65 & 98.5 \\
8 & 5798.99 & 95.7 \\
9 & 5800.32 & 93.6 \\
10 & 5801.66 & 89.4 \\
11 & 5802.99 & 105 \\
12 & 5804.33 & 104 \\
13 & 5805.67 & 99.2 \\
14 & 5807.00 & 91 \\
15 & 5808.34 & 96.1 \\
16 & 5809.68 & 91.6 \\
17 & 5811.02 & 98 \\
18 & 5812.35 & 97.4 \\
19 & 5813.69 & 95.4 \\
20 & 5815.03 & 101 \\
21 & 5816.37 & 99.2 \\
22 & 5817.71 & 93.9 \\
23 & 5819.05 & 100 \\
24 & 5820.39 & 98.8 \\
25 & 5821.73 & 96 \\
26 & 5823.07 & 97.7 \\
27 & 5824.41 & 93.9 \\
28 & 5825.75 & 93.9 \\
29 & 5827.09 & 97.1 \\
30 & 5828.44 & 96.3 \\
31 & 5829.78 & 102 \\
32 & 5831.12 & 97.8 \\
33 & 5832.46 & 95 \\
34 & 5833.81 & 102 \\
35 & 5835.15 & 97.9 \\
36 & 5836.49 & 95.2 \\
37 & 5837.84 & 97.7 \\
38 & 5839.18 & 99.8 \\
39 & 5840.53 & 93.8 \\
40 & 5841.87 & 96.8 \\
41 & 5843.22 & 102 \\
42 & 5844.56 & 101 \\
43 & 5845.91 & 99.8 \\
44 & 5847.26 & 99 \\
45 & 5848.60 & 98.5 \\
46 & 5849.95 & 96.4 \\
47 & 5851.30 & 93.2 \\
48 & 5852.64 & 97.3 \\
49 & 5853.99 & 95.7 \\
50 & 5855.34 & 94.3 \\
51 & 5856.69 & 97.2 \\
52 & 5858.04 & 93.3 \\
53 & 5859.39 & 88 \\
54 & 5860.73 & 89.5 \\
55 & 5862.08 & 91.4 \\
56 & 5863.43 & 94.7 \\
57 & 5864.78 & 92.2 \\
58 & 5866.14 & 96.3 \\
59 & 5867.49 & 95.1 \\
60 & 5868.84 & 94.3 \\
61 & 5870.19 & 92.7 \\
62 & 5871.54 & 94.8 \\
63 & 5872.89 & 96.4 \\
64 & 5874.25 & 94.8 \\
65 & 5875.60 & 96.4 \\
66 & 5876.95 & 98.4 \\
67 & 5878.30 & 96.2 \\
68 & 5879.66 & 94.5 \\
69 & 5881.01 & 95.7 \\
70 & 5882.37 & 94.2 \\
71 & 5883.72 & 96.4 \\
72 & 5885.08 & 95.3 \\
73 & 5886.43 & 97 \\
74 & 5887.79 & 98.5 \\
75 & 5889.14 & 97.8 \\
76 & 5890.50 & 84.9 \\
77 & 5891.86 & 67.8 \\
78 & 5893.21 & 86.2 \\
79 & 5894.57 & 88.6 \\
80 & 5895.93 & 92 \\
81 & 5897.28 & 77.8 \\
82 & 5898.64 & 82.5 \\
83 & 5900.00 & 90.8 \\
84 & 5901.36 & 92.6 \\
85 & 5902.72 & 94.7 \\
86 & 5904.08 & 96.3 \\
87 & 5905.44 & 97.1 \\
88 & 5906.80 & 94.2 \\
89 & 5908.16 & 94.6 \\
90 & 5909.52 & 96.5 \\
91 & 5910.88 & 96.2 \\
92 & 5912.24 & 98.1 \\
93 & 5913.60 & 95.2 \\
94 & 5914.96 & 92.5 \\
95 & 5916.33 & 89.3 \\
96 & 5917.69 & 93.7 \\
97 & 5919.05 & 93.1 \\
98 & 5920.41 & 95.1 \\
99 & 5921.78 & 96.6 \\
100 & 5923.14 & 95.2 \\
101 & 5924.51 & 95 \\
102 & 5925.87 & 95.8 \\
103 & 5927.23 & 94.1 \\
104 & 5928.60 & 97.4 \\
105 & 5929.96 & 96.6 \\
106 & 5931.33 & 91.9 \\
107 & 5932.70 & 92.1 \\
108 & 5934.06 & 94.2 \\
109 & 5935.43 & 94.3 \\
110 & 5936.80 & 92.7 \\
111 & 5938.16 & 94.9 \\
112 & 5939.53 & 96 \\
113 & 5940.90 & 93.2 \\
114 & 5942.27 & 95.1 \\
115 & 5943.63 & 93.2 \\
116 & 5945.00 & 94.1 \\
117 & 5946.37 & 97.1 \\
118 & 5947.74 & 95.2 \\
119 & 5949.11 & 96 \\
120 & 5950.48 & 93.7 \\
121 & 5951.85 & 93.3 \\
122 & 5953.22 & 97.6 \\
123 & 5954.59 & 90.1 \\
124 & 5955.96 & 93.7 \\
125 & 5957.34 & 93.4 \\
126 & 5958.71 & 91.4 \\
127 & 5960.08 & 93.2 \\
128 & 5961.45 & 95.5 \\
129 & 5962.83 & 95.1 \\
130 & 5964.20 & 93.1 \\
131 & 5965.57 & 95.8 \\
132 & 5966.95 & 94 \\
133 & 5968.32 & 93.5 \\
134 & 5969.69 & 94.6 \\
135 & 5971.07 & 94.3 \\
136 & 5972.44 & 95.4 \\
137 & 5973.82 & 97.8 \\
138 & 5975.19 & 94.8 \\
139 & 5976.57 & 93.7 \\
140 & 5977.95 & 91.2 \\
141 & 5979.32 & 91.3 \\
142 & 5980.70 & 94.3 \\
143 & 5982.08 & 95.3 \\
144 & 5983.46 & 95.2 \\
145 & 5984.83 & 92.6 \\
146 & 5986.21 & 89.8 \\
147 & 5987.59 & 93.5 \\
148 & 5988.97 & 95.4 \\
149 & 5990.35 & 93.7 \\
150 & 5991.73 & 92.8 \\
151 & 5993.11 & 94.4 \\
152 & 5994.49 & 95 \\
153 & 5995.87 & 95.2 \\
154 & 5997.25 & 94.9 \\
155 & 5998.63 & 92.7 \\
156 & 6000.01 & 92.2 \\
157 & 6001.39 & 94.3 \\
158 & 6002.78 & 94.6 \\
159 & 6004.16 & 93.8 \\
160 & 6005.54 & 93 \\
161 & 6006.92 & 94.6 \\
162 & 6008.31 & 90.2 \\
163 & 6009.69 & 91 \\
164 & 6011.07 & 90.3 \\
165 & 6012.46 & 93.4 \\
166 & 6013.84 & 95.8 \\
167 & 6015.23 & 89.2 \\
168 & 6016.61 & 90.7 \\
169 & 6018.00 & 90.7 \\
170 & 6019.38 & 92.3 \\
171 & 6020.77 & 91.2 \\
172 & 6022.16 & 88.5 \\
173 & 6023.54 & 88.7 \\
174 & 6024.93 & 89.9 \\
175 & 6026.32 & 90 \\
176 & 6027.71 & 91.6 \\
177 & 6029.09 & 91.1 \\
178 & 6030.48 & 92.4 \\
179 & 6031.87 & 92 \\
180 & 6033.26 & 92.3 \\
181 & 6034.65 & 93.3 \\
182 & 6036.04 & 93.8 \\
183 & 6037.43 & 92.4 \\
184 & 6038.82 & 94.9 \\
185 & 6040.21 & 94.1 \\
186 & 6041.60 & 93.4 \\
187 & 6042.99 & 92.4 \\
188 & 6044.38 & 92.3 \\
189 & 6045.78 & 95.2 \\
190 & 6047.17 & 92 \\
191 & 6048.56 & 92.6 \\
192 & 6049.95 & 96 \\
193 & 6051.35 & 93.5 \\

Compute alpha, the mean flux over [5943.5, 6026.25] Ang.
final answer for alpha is 93.3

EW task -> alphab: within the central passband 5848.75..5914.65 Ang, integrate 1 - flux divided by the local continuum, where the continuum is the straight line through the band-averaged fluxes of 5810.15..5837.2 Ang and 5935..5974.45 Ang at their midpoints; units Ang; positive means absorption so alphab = 1.9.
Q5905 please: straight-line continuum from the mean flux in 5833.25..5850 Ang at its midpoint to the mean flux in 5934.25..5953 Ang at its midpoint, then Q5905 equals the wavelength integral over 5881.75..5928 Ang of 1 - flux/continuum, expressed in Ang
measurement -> 1.7 Ang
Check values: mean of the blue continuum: 98.5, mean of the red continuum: 94.6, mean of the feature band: 92.5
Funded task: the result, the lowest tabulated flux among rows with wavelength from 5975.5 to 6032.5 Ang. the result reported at 88.5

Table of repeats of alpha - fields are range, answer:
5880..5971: 93.4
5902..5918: 94.9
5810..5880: 96.3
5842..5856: 97.7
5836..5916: 94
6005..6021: 91.9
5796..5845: 97.3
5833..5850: 98.5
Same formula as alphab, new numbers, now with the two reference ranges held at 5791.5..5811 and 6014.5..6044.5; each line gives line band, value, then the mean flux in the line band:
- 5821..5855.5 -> -0.7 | 97.4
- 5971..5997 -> -0.4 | 94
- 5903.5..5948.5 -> -0.5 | 94.8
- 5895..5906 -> 0.4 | 90.3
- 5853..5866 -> 0.2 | 93.1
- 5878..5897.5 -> 0.7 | 91.1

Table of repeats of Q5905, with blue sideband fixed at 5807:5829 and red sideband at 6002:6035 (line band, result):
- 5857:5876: 0.3 Ang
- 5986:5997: -0.2 Ang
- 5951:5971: -0.2 Ang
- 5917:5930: -0.2 Ang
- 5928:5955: -0.3 Ang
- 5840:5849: -0.3 Ang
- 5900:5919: 0.0 Ang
